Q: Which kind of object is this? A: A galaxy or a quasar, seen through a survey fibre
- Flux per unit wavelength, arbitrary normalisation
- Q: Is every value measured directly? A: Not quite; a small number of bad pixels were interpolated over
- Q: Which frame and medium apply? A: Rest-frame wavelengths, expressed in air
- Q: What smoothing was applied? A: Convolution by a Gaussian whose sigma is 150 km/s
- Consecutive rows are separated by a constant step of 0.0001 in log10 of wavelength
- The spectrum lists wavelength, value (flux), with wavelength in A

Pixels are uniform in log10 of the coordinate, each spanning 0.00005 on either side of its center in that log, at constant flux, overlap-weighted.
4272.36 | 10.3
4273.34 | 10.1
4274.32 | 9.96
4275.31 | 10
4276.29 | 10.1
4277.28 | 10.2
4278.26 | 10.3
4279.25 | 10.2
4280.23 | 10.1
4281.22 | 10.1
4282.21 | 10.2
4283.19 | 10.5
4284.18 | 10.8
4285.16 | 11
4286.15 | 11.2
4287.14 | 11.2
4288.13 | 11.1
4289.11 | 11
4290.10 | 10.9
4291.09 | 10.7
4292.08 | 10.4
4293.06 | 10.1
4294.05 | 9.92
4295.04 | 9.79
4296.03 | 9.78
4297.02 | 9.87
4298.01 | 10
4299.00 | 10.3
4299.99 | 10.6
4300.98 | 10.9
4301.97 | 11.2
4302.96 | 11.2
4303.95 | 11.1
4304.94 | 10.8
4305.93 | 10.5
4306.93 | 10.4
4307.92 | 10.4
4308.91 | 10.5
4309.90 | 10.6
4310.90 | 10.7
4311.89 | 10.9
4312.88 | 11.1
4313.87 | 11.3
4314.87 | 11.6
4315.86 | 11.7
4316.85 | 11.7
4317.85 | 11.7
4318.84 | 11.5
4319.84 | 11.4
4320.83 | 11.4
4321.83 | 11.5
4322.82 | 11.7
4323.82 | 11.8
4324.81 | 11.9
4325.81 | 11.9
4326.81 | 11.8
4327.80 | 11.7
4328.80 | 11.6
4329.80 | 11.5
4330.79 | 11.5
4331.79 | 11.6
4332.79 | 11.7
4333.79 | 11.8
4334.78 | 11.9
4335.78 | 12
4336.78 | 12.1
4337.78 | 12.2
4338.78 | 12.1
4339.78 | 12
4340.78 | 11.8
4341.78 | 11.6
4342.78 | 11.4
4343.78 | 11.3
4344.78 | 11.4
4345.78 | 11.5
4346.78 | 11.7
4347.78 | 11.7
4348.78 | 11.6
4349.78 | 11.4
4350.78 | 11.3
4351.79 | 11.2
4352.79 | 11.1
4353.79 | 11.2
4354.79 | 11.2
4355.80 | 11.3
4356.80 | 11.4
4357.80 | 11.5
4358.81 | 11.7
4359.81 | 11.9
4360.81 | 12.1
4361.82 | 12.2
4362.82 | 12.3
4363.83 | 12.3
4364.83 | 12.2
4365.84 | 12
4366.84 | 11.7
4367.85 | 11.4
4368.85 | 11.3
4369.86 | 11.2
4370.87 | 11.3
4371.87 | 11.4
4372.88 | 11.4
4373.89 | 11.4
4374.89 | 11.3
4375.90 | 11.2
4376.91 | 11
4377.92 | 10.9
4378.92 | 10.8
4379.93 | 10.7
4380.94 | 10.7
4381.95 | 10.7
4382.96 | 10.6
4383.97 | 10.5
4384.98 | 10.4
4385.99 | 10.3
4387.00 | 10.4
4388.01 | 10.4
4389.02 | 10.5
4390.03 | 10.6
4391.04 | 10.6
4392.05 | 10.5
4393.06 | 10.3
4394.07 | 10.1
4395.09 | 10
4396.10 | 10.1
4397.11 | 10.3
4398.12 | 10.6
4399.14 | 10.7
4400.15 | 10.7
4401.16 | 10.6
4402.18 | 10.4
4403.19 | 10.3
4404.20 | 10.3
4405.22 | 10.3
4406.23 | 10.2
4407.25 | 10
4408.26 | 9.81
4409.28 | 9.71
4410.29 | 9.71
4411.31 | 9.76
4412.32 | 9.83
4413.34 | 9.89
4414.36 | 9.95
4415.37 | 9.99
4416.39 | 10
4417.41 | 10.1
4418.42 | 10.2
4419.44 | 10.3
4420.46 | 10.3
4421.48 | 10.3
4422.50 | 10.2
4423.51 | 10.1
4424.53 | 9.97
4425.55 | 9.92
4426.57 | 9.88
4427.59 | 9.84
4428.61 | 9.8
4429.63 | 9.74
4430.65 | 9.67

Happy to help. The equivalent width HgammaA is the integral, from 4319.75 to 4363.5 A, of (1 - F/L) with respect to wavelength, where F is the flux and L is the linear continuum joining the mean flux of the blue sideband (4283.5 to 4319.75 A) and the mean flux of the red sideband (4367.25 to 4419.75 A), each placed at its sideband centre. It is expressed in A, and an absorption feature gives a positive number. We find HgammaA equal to -4.1 A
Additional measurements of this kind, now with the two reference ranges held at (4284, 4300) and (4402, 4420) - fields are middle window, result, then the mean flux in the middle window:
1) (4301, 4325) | -1.7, 11.2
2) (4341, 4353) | -1.4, 11.5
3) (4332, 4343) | -1.7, 11.9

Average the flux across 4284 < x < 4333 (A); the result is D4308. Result 11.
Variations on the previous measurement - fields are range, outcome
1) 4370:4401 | 10.7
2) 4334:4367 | 11.7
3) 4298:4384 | 11.4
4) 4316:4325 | 11.6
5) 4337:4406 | 11.1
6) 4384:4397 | 10.4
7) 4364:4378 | 11.4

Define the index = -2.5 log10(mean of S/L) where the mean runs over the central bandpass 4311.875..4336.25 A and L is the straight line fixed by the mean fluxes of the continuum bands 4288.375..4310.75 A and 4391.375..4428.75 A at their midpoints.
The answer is -0.12 mag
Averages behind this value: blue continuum 10.5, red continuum 10.1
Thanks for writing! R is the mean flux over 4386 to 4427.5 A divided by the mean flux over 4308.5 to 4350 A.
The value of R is 0.9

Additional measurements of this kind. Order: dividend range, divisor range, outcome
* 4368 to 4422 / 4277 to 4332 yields 0.96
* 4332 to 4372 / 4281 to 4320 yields 1.08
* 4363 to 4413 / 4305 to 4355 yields 0.93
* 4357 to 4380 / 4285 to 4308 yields 1.09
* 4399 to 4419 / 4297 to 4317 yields 0.93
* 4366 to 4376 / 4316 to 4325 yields 0.98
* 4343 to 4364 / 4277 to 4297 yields 1.11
